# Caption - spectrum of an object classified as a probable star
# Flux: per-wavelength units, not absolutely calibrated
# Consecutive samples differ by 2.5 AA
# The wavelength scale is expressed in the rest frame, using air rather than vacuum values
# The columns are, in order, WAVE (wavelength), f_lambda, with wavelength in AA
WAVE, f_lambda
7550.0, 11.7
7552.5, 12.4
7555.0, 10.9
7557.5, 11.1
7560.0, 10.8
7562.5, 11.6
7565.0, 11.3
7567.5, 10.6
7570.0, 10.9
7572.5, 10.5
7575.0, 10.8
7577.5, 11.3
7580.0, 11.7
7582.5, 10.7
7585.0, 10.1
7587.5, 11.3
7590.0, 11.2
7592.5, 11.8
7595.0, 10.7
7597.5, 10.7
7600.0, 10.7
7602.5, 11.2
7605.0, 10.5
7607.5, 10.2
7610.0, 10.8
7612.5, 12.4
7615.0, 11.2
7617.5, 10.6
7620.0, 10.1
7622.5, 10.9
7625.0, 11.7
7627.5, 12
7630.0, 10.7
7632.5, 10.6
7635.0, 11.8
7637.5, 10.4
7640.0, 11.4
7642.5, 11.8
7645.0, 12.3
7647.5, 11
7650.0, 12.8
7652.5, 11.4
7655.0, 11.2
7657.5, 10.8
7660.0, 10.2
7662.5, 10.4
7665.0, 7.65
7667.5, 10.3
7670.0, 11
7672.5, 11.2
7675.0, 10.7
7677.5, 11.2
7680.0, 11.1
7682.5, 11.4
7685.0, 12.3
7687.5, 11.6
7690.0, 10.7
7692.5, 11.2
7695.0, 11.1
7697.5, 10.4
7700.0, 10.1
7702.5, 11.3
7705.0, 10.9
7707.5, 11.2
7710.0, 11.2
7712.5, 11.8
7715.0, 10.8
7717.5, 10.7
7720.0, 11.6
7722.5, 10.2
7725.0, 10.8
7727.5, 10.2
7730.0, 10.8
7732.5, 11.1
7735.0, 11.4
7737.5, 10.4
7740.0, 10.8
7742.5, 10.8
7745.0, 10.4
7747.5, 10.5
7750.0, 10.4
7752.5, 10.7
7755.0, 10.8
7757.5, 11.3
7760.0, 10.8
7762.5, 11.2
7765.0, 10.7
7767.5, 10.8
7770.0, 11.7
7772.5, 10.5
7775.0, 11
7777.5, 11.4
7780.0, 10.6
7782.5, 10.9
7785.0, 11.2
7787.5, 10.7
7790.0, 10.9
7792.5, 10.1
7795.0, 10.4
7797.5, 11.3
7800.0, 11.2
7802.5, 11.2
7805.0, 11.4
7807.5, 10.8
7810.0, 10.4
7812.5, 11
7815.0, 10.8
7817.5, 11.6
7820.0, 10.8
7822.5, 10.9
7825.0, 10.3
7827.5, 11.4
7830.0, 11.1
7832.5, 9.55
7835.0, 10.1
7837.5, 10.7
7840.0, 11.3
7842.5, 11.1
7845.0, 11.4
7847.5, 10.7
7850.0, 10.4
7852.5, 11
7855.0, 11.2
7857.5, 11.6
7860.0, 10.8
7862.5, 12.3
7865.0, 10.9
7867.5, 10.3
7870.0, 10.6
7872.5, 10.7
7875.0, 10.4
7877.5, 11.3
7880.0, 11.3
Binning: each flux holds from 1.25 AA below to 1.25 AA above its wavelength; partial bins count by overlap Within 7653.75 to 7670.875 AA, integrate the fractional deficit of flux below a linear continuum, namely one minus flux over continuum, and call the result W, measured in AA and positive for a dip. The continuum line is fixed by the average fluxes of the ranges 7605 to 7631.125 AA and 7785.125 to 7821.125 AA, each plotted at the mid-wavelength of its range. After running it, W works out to 1.2 AA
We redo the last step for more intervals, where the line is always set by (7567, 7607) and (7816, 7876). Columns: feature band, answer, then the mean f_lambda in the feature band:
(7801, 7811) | -0.08 AA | 11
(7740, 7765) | 0.29 AA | 10.8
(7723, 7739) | 0.20 AA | 10.8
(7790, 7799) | 0.19 AA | 10.7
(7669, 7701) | -0.54 AA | 11.1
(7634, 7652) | -1.20 AA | 11.6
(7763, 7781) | -0.13 AA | 11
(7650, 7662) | -0.18 AA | 11.1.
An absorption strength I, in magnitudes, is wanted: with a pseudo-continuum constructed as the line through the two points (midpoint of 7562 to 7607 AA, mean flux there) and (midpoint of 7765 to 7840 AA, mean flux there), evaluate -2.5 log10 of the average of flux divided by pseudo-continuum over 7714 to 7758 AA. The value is 0.014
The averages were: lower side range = 11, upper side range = 10.9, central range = 10.8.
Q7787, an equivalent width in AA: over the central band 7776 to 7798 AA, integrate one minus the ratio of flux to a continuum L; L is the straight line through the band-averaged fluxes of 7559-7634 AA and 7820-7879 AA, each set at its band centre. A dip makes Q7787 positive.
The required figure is 0.2 AA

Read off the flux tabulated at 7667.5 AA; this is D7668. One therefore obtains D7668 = 10.3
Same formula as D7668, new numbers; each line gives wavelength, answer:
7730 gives 10.8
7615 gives 11.2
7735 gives 11.4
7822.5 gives 10.9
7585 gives 10.1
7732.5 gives 11.1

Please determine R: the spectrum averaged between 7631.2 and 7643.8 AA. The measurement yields 11.2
